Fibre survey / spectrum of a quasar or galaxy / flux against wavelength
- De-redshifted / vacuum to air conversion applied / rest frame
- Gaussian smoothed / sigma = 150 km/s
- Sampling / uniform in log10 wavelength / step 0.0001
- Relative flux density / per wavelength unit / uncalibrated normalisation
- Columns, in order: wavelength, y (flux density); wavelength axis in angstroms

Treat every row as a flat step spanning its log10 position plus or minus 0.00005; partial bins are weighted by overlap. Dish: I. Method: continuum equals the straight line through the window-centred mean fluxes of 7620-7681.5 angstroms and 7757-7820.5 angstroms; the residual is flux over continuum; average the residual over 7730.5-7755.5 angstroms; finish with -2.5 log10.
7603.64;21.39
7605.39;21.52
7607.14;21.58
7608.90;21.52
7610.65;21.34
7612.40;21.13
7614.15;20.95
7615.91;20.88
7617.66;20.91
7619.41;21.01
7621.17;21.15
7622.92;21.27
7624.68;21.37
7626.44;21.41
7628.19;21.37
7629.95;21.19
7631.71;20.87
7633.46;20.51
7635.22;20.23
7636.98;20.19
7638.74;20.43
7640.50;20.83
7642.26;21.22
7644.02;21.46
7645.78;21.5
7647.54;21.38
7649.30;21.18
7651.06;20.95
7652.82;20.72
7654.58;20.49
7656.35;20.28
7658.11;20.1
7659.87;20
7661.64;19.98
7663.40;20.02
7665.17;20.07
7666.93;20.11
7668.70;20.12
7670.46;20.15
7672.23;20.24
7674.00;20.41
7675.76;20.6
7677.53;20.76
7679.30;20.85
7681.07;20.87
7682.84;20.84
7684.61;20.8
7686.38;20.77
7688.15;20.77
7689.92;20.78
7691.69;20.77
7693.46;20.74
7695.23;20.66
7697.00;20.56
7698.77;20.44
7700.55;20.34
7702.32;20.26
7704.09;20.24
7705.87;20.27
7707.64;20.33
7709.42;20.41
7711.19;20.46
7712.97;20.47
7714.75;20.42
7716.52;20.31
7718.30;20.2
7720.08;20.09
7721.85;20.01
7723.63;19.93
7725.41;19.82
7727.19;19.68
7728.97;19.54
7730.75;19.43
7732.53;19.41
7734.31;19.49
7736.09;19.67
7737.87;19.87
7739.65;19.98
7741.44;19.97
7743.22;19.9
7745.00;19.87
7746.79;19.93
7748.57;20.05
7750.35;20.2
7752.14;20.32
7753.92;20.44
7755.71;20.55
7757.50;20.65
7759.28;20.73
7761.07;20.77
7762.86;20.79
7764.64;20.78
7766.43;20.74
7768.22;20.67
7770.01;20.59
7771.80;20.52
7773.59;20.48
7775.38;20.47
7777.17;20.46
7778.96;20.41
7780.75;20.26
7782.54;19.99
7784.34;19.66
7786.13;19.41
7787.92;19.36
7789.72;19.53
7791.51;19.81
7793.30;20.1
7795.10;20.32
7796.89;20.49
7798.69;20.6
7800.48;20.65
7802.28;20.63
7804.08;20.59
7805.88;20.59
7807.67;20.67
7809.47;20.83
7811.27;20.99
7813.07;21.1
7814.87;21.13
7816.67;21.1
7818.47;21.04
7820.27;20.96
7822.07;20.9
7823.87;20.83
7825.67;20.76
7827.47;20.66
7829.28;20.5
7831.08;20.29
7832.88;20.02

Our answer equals 0.03 mag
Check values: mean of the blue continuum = 20.7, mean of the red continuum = 20.5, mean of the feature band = 19.9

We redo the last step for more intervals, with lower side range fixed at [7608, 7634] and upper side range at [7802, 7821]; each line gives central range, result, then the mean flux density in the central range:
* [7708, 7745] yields 0.05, 20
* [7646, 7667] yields 0.03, 20.5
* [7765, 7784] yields 0.03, 20.4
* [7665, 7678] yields 0.04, 20.3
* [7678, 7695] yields 0.01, 20.8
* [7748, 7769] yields 0.02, 20.6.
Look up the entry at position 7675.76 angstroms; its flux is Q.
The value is 20.6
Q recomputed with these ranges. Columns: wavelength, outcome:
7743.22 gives 19.9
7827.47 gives 20.66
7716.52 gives 20.31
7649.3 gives 21.18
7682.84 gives 20.84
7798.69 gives 20.6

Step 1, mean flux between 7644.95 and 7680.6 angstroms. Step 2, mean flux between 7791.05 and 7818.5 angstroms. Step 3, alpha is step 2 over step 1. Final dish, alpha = 1.0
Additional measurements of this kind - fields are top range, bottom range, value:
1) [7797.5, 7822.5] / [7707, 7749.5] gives 1.04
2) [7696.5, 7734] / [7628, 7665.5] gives 0.97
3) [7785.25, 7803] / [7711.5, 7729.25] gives 1.00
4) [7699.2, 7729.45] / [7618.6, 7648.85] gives 0.96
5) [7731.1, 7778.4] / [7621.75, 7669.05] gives 0.98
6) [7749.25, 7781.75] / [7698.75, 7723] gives 1.01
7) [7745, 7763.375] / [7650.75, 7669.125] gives 1.01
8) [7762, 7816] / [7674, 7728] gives 1.00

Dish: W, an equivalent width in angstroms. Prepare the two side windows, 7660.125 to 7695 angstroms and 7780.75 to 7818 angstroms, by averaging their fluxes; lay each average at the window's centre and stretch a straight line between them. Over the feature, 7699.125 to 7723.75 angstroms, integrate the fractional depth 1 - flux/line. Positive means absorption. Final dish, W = 0.2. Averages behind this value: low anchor 20.5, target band 20.3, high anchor 20.4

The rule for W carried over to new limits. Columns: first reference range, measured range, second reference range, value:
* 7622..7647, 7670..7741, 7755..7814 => 1.50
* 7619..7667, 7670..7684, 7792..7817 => 0.09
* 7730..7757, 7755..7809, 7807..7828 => 0.20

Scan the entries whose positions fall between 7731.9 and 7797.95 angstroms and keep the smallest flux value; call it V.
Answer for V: 19.36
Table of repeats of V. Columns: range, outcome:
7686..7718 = 20.24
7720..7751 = 19.41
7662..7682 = 20.02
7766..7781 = 20.26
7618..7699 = 19.98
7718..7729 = 19.54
